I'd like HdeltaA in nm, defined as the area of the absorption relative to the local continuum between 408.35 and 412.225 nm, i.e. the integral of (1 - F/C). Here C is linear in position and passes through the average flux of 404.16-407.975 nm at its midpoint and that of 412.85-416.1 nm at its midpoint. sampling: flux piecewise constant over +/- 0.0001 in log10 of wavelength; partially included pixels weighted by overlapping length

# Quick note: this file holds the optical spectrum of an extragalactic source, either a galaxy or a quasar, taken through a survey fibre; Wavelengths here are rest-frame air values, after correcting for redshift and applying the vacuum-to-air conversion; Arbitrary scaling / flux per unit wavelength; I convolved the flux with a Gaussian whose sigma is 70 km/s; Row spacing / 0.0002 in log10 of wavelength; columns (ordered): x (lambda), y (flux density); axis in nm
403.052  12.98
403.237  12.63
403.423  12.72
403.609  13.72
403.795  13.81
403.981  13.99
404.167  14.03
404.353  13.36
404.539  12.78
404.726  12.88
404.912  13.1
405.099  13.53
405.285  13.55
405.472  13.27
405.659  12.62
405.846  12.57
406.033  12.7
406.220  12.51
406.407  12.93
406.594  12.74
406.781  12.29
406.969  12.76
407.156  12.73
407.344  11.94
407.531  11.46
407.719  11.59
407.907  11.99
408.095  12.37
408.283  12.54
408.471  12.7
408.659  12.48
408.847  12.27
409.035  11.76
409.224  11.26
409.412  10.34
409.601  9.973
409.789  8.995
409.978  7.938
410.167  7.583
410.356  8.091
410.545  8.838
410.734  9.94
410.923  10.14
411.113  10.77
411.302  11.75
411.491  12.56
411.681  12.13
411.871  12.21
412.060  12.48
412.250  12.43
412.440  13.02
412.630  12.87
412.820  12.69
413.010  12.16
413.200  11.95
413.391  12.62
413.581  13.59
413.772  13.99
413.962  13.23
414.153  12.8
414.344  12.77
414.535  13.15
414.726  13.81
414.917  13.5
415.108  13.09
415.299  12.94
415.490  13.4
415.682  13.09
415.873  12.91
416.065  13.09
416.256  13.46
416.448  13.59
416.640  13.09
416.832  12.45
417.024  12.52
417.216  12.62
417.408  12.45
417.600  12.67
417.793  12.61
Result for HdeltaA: 0.64 nm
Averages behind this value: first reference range 12.7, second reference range 13.1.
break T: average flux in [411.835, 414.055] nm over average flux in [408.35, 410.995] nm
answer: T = 1.26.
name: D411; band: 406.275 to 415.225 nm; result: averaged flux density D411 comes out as 11.9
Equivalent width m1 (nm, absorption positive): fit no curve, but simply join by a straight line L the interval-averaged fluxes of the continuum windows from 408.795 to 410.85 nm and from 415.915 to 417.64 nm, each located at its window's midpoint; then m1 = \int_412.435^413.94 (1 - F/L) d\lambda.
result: -0.22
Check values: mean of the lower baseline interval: 9.68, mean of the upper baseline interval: 12.9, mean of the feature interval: 12.9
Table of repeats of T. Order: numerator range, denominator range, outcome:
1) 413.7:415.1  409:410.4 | 1.41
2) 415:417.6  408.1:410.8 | 1.25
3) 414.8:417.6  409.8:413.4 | 1.17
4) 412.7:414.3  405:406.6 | 0.99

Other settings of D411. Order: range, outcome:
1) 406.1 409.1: 12.3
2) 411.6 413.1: 12.5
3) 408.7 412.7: 10.8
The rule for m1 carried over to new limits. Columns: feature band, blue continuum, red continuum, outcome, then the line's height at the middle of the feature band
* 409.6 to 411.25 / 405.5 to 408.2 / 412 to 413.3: 0.437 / 12.5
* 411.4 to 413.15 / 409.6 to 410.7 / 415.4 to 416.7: -0.391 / 10.2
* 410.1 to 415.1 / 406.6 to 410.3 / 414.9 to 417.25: 0.113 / 12.3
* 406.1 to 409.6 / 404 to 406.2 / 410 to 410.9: -0.415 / 10.8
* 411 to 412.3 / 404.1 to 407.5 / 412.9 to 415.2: 0.099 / 13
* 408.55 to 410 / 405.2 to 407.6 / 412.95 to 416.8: 0.228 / 12.8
